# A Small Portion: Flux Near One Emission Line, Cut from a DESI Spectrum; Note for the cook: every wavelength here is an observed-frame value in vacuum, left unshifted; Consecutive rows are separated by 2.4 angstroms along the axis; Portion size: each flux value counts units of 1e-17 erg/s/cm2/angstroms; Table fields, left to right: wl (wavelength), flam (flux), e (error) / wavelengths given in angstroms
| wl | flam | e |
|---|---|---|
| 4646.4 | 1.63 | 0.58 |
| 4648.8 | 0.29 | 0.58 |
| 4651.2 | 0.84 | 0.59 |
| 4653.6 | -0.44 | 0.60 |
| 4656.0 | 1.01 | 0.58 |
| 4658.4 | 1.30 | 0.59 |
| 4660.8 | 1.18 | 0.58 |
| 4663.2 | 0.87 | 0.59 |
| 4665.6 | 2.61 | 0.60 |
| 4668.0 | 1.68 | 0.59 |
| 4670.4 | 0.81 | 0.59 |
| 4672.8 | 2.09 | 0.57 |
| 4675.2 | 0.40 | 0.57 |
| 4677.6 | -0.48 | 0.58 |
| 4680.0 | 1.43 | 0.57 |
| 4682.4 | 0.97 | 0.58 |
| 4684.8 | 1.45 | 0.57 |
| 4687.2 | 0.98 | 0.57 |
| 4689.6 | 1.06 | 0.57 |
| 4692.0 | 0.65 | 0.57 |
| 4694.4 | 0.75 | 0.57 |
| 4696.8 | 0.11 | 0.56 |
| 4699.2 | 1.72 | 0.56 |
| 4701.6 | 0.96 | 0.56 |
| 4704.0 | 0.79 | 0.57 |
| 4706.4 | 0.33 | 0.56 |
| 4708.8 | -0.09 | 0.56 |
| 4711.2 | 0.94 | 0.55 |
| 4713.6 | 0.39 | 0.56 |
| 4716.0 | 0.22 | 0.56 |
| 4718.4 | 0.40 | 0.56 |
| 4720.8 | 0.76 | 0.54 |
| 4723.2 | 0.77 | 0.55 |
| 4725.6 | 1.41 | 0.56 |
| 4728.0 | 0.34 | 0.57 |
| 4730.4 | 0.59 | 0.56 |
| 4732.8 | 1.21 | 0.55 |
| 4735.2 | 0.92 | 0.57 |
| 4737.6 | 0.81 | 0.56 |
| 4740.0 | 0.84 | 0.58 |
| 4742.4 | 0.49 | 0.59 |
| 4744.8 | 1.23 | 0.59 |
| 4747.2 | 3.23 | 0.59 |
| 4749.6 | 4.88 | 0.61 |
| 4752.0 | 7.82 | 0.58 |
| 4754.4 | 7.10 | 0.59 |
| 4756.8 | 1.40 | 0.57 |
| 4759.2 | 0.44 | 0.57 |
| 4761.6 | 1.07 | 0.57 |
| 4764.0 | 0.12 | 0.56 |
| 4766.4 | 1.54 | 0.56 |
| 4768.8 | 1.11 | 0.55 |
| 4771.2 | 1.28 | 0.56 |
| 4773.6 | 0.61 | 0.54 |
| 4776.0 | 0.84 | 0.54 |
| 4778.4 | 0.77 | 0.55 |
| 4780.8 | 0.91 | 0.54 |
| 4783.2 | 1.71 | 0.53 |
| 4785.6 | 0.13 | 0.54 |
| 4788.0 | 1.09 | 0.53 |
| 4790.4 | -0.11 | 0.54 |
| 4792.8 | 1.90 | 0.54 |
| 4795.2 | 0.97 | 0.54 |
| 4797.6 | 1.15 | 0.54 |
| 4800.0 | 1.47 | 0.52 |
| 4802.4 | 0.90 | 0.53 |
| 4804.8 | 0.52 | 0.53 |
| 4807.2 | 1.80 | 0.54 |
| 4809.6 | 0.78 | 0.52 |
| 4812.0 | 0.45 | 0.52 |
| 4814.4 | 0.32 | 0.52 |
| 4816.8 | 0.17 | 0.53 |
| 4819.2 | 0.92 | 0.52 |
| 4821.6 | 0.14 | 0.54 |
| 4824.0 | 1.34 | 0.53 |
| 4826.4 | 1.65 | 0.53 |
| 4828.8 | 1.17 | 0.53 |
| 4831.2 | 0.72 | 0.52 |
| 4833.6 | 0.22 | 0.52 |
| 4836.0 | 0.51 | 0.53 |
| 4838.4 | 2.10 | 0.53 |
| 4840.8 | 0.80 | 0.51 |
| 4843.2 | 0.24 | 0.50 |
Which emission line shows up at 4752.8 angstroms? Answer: [O II]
